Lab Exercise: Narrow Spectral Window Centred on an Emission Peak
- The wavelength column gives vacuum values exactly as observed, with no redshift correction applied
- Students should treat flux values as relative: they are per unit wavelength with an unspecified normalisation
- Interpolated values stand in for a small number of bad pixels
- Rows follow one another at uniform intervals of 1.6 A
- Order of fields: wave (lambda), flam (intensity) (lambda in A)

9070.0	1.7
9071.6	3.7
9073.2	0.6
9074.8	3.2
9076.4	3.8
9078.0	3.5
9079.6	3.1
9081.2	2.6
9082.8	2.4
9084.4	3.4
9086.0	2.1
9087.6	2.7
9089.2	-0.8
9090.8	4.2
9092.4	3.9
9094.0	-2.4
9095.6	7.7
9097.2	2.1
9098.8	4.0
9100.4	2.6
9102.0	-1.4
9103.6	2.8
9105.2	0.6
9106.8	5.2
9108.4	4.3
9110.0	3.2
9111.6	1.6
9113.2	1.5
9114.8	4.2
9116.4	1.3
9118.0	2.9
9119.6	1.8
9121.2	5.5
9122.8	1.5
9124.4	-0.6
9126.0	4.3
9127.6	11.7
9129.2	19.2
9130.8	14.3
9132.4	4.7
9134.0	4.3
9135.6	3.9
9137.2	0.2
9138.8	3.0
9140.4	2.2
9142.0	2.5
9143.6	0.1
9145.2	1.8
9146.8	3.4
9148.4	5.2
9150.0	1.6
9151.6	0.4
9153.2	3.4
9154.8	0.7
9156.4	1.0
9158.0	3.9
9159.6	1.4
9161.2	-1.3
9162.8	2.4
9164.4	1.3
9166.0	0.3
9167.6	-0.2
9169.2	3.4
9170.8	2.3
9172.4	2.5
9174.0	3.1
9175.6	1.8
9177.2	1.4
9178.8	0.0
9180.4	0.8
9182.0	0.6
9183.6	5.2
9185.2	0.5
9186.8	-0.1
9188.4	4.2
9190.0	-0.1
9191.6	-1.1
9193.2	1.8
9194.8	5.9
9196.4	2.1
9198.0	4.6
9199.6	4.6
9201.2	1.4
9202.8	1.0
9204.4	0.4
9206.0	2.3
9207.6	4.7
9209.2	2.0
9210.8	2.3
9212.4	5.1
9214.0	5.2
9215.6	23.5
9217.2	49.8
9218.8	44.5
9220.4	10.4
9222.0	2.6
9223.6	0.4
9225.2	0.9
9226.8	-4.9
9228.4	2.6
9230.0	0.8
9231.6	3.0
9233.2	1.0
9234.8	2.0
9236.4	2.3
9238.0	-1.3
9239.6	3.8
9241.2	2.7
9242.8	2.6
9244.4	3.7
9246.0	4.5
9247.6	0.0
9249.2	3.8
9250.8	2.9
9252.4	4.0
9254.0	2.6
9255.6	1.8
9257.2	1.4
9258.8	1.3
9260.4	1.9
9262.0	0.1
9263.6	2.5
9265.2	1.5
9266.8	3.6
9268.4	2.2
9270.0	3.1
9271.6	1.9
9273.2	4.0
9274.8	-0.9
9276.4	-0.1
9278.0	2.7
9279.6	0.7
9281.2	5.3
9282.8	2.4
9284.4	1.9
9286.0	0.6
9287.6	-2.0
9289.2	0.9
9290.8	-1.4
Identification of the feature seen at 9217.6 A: [O III]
